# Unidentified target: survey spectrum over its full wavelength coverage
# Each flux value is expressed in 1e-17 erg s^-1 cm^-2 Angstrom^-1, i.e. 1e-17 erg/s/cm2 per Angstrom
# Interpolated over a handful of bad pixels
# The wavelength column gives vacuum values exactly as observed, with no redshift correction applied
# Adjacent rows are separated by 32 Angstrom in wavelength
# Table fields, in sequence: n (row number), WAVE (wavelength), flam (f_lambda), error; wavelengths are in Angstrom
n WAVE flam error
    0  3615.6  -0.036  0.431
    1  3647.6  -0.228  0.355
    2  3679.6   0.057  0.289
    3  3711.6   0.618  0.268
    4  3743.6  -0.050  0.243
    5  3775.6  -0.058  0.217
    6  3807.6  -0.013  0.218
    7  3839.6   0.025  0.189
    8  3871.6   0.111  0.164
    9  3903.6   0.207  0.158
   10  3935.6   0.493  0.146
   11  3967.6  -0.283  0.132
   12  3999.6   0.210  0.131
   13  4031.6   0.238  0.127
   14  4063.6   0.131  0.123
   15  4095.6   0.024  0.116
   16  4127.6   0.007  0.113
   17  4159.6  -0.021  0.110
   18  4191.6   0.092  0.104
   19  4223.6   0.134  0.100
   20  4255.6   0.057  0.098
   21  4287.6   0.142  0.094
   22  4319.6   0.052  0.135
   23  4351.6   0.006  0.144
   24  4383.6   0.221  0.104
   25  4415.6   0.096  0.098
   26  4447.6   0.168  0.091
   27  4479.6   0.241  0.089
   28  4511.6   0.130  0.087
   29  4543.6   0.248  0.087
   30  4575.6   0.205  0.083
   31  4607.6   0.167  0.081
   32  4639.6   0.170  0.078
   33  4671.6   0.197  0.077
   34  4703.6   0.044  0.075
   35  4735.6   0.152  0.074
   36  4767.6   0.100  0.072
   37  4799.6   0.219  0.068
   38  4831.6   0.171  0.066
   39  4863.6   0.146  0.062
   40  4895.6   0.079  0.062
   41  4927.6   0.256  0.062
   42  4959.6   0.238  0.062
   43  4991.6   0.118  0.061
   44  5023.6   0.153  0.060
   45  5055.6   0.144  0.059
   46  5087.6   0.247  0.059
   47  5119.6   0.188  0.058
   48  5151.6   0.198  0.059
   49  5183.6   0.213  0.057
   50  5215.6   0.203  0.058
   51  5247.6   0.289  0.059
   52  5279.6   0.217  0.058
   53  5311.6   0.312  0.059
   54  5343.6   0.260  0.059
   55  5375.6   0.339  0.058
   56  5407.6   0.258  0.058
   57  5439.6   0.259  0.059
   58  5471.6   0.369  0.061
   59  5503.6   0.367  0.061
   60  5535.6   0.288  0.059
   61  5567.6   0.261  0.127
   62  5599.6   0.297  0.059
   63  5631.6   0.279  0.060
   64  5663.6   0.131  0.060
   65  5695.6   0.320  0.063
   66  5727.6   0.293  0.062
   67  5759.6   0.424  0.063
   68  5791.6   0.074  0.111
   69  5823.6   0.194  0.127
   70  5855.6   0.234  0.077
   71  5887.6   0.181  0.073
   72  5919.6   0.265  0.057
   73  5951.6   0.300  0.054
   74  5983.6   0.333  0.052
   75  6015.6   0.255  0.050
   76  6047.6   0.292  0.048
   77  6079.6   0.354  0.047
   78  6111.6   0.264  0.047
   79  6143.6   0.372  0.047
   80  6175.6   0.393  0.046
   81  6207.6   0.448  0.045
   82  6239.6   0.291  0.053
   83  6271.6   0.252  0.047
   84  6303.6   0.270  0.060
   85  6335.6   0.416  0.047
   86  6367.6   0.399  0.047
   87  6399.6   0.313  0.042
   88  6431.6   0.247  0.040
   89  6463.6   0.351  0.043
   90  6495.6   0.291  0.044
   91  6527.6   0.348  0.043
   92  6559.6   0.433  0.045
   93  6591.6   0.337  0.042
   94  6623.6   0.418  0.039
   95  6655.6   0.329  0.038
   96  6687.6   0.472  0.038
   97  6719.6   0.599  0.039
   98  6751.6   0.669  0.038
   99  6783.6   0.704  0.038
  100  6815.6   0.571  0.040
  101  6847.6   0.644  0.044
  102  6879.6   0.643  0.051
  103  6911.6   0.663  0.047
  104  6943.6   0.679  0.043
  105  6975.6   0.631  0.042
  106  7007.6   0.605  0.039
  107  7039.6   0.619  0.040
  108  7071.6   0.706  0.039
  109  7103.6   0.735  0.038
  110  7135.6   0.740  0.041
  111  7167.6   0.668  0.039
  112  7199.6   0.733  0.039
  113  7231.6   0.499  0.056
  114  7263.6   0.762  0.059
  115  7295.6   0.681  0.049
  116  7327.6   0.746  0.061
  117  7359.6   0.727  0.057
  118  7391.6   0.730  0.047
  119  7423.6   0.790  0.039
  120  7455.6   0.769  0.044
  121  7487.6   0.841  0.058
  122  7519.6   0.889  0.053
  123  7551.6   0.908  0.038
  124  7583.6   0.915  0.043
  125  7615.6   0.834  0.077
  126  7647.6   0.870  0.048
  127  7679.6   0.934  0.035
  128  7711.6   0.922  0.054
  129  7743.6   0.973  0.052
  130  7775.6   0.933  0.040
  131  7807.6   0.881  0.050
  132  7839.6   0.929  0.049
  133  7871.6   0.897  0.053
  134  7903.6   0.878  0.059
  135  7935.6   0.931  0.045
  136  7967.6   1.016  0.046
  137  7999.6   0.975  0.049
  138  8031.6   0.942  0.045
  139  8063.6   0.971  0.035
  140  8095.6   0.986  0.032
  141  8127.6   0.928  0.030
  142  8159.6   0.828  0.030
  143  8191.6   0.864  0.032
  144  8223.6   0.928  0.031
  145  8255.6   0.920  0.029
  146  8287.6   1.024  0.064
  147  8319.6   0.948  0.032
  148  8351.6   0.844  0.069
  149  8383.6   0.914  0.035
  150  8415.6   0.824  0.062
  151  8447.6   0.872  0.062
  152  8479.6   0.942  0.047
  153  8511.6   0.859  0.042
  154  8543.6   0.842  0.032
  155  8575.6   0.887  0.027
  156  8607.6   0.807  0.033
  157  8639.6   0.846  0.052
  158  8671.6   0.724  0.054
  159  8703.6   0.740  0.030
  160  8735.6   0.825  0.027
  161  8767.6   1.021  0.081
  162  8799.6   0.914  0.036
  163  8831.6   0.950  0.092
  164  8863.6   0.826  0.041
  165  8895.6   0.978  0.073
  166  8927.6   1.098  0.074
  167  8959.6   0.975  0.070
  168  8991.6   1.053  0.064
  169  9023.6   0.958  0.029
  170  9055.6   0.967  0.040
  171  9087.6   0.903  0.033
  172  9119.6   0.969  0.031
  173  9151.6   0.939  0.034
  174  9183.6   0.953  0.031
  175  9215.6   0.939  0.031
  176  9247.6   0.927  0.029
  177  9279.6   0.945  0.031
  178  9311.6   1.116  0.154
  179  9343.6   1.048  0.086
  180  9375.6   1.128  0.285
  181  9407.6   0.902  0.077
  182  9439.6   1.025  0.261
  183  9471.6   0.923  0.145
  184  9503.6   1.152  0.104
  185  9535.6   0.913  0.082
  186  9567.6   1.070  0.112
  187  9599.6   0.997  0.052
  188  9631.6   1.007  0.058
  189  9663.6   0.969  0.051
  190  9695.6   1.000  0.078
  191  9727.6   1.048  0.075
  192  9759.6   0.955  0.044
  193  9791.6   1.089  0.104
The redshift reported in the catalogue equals 0.679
